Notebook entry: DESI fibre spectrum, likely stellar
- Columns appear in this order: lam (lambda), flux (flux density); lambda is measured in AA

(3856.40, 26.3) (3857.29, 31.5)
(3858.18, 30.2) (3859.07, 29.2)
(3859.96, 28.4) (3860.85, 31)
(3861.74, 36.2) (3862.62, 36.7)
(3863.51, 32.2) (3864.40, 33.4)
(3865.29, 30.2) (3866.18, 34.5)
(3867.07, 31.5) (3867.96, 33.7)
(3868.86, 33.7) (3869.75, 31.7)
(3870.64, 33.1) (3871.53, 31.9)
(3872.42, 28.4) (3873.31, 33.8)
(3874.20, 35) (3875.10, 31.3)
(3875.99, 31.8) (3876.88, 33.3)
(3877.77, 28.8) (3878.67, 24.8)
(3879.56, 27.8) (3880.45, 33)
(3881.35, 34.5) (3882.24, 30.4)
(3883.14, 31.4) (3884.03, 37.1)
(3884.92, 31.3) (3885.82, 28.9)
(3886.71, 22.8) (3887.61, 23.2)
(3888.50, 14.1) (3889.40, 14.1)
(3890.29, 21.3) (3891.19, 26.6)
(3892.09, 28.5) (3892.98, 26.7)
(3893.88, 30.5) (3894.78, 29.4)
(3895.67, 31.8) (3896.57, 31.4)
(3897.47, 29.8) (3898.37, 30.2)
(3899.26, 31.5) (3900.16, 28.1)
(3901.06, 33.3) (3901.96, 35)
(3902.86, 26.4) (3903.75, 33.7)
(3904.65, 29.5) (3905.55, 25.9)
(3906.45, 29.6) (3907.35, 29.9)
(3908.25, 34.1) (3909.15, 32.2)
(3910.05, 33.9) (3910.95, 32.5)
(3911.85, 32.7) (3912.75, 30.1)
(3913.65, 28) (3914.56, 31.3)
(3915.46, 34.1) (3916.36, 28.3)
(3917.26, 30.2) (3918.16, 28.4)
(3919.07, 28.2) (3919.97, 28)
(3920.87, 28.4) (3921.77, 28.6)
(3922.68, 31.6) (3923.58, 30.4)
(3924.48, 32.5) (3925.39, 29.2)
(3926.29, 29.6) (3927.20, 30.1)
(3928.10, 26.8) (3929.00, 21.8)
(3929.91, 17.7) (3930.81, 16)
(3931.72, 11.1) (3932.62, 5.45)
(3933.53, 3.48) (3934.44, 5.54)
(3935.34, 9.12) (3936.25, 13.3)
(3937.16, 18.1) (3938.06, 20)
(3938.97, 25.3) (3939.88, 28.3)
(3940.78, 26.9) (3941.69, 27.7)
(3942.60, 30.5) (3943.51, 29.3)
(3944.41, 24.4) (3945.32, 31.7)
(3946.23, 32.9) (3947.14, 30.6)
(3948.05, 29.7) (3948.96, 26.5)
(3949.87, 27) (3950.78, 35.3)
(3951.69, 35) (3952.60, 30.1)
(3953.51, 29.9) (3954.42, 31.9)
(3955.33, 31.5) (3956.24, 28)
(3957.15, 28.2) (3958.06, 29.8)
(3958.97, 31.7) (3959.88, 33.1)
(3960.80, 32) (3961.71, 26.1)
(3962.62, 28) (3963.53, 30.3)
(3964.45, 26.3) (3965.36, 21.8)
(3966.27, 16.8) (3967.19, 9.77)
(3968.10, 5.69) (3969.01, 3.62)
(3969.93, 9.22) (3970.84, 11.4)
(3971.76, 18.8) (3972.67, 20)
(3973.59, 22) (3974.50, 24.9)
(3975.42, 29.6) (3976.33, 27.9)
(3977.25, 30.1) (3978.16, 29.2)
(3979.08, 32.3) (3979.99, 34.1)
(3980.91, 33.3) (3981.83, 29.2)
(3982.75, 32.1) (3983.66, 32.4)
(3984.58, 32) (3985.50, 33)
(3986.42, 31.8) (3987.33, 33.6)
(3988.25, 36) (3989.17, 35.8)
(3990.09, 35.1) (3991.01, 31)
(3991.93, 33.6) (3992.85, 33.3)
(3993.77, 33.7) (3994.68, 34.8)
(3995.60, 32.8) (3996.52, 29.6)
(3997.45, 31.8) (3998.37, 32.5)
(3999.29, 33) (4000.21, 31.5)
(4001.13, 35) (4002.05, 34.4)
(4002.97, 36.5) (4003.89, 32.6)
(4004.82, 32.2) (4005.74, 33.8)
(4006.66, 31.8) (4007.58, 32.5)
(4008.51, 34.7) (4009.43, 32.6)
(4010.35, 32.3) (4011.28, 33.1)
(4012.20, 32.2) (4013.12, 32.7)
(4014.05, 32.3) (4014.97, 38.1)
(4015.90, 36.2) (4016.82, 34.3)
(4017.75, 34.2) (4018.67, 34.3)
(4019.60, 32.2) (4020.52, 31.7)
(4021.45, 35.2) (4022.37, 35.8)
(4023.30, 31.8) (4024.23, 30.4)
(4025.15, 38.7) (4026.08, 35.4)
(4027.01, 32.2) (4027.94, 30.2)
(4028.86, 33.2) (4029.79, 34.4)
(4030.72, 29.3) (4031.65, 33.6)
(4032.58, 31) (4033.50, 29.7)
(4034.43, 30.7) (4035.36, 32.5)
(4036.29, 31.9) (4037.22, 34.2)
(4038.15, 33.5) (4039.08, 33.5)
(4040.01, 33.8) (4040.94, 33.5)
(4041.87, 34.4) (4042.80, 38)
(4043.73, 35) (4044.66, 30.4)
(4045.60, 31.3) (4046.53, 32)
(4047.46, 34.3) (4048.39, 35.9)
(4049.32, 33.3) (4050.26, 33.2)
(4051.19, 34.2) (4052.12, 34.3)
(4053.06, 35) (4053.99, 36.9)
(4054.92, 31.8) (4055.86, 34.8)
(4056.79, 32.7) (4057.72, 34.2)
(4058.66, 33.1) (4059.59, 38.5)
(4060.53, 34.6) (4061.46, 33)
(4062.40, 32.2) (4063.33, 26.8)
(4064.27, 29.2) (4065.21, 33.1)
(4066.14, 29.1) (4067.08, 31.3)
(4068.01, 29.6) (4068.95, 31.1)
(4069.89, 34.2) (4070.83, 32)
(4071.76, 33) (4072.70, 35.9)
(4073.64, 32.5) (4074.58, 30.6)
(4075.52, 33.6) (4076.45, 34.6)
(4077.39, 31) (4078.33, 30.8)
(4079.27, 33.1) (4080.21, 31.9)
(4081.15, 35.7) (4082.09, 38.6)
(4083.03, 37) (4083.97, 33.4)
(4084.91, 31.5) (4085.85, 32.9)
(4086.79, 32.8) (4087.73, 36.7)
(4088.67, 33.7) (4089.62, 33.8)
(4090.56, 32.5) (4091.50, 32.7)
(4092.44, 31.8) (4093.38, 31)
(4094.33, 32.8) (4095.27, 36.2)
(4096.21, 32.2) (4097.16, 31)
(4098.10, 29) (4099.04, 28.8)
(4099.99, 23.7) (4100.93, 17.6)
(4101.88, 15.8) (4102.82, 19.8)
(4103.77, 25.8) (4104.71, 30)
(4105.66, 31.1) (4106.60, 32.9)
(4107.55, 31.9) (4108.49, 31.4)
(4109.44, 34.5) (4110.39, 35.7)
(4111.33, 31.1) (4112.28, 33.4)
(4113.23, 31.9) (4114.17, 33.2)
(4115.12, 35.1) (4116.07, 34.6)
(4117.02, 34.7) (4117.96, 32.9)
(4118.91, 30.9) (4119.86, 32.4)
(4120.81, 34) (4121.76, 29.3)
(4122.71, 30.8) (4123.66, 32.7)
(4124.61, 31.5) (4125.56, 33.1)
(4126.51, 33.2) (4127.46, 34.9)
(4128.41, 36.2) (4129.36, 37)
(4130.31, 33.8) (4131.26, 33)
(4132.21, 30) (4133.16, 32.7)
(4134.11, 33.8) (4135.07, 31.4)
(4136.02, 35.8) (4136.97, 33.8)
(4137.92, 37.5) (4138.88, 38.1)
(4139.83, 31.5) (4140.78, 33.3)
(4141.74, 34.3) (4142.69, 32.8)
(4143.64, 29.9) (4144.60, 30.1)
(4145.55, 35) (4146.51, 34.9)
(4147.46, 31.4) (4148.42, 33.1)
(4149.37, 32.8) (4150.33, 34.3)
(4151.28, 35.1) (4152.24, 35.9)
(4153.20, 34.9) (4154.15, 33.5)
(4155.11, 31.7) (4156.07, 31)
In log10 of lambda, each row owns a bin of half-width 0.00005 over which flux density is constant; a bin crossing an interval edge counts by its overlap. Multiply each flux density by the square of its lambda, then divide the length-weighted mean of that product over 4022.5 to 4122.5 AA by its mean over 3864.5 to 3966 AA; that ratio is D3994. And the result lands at 1.2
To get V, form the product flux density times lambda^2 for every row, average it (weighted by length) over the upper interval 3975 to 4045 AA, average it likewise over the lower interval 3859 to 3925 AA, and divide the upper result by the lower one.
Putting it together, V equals 1.16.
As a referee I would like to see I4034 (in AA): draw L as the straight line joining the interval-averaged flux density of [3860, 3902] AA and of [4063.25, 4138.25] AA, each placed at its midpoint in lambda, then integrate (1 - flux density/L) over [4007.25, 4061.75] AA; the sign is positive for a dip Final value -3.6 AA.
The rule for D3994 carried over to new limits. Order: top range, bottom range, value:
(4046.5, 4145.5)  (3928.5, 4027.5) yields 1.21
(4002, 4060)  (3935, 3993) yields 1.28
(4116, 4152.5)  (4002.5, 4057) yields 1.05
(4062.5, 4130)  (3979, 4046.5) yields 1.00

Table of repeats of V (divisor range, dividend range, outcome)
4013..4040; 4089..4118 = 0.96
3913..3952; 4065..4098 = 1.40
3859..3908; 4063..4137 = 1.19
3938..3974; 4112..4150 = 1.43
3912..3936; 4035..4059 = 1.50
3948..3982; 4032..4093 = 1.35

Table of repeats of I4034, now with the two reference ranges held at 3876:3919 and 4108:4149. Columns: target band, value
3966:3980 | 4.9 AA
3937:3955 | 0.9 AA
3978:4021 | -2.8 AA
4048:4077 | -0.8 AA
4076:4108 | 1.6 AA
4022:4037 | -0.5 AA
